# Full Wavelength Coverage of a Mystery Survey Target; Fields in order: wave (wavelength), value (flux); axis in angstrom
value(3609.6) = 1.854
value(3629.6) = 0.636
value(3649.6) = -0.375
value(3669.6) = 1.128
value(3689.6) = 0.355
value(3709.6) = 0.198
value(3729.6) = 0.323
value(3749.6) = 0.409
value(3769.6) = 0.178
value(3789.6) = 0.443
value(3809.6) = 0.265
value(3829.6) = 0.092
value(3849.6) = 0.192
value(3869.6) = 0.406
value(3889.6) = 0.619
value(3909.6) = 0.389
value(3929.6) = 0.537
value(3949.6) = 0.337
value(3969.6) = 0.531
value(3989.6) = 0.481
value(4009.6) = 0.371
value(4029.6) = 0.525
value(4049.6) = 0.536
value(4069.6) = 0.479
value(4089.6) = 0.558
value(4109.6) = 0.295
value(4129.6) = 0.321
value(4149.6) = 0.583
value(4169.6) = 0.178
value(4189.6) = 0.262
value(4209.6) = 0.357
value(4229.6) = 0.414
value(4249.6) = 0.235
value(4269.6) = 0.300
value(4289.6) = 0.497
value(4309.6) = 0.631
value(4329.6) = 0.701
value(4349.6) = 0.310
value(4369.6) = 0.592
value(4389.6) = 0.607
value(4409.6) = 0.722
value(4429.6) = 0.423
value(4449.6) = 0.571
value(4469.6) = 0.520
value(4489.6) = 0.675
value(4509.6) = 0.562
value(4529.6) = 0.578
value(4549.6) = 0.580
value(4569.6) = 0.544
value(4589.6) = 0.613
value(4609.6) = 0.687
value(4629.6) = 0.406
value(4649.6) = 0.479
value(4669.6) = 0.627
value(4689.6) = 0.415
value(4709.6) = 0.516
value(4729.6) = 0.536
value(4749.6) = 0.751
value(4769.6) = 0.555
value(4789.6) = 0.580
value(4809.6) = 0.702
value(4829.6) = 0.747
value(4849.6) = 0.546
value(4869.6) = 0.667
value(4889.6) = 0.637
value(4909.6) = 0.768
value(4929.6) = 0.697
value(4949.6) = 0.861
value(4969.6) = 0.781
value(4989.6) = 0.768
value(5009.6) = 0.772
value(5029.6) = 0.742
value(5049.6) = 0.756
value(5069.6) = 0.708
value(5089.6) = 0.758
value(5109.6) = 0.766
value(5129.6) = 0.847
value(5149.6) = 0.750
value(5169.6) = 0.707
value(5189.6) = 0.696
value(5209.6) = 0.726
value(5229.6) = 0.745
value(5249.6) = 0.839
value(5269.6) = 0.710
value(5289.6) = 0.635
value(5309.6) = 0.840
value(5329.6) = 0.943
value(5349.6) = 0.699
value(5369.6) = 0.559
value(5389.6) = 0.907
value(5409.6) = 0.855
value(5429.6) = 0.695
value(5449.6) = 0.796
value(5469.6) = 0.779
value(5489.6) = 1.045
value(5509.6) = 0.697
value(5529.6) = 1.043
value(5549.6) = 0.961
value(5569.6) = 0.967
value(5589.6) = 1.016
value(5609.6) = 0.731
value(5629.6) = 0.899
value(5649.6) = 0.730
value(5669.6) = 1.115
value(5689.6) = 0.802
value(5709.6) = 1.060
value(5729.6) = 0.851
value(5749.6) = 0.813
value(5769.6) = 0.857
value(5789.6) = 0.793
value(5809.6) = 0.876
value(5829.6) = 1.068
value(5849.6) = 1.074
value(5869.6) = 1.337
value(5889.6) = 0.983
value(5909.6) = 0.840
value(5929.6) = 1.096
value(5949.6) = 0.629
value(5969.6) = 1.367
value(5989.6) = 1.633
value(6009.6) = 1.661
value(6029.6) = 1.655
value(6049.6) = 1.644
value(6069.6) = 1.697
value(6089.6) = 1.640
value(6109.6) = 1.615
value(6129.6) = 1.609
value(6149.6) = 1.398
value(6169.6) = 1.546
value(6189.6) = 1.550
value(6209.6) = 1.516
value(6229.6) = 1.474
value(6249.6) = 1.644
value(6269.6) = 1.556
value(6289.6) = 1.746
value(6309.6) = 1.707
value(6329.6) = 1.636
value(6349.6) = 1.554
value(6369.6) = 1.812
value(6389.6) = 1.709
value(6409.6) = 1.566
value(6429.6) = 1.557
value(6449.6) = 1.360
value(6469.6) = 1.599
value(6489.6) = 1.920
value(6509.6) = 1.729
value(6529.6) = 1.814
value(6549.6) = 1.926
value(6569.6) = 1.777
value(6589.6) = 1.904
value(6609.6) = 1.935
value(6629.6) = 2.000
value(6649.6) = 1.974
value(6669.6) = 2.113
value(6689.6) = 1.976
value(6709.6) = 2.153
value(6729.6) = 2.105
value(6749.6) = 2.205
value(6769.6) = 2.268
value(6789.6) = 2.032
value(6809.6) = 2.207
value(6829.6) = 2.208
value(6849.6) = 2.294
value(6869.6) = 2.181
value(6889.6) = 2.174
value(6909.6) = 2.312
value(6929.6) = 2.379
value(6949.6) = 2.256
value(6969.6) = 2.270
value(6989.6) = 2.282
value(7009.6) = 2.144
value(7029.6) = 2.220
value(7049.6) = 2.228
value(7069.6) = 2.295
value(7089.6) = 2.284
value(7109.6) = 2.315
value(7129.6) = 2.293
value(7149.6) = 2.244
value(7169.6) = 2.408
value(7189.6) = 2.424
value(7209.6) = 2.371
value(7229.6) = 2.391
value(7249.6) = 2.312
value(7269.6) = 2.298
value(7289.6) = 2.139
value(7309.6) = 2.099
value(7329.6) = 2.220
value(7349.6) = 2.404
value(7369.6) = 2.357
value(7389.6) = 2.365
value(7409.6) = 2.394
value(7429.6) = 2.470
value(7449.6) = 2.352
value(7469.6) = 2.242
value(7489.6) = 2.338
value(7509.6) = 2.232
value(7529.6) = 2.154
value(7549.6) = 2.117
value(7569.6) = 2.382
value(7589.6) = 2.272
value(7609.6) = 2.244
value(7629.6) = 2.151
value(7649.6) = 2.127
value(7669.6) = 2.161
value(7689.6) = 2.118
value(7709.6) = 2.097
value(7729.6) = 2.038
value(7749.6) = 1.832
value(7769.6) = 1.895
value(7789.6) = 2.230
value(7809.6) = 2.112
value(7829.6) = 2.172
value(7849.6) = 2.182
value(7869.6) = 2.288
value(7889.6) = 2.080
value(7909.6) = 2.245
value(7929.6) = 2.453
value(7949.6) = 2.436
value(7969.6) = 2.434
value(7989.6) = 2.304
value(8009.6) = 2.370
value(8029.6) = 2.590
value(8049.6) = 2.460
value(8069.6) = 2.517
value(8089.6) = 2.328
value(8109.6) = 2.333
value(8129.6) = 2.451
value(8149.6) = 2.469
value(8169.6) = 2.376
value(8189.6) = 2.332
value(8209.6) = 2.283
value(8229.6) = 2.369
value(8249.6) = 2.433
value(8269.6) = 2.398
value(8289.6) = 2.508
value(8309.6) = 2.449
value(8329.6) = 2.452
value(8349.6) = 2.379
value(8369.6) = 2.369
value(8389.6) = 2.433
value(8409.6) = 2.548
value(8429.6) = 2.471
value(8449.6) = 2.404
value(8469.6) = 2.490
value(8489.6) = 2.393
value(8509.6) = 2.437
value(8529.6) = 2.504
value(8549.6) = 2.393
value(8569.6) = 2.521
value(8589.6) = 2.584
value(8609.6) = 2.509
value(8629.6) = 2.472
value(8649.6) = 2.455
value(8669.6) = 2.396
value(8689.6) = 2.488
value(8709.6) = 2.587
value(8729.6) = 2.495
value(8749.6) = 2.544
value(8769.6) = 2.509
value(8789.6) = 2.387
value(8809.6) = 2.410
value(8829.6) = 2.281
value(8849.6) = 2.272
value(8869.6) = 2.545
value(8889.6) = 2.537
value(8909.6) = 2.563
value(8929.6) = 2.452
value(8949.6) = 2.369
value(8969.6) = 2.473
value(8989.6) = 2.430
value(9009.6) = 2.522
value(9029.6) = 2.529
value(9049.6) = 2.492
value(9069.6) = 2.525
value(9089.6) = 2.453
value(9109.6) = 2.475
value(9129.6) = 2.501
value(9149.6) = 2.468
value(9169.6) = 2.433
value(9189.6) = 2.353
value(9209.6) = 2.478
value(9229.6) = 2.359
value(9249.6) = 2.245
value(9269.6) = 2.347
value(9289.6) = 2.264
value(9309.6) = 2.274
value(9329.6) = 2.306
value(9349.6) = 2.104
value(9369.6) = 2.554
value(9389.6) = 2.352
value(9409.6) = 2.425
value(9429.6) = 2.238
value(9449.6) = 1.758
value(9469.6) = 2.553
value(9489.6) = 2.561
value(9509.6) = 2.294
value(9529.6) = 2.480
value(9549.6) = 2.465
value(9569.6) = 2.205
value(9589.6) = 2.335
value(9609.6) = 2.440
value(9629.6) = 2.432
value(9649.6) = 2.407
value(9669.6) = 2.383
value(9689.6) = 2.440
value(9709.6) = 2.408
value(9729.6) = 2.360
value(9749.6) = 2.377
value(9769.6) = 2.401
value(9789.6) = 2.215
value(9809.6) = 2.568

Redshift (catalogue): 0.50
